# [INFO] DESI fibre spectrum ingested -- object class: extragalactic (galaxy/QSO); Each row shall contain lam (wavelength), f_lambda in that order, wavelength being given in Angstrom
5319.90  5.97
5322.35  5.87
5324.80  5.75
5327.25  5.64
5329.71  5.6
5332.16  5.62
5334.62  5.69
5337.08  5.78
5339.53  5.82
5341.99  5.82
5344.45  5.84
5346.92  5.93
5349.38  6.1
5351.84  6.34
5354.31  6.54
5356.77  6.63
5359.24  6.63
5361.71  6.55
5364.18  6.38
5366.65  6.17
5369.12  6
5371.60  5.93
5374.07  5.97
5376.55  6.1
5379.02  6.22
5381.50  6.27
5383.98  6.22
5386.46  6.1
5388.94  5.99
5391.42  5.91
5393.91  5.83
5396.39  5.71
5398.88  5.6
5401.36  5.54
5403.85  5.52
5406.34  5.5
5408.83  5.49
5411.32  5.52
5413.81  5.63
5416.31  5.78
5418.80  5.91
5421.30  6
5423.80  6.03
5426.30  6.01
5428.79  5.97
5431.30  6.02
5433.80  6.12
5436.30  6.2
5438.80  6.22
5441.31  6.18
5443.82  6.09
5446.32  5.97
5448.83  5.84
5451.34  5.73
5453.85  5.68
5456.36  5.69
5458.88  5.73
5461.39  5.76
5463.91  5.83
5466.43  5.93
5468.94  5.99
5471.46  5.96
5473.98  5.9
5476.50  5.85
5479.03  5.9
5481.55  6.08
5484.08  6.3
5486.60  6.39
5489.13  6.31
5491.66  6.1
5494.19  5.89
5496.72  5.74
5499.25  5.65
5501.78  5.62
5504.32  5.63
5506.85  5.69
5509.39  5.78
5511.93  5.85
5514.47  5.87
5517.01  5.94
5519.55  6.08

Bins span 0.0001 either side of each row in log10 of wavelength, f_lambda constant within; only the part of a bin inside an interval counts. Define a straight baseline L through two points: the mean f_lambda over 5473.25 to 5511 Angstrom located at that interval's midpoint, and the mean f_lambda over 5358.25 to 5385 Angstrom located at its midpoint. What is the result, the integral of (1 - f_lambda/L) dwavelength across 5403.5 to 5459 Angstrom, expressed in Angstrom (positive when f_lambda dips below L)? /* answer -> 1.8 Angstrom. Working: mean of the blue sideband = 6.22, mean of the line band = 5.87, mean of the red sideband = 5.92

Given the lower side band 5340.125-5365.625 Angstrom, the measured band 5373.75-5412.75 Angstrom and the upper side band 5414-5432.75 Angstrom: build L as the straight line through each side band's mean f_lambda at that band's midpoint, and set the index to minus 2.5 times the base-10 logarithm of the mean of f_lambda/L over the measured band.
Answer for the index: 0.04 mag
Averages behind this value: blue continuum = 6.26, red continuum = 5.94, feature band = 5.84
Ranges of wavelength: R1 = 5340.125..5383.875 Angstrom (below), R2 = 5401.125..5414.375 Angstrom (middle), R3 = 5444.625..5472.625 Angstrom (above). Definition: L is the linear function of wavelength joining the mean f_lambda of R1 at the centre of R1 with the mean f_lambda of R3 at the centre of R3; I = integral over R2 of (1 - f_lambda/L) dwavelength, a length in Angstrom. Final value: 1.1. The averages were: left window 6.2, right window 5.83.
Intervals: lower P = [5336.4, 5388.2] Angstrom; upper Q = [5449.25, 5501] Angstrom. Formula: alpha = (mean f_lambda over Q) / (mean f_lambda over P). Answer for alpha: 1.0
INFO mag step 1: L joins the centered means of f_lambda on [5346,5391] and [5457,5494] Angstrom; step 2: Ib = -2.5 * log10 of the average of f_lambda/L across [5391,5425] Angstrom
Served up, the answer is 0.08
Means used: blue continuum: 6.22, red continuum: 5.99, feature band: 5.71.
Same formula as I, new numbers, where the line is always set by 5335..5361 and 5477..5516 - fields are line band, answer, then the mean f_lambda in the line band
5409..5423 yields 0.7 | 5.75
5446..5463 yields 0.6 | 5.76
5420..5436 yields 0.0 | 6.03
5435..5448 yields -0.3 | 6.12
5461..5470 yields 0.1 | 5.89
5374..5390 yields -0.1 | 6.14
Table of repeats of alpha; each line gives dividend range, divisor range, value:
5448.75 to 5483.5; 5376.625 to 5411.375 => 1.00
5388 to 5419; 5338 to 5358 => 0.93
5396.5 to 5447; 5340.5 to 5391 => 0.95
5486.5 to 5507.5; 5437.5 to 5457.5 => 0.99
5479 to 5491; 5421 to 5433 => 1.04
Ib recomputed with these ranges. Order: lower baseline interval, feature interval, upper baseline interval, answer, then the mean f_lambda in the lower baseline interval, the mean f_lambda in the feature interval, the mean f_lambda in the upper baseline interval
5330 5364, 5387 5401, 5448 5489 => 0.04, 6.1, 5.81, 5.92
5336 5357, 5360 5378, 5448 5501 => -0.02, 6.07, 6.17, 5.91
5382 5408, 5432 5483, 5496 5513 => -0.03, 5.8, 5.93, 5.71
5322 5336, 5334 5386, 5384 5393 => -0.05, 5.68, 6.14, 6.02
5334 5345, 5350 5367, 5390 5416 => -0.13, 5.8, 6.47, 5.63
